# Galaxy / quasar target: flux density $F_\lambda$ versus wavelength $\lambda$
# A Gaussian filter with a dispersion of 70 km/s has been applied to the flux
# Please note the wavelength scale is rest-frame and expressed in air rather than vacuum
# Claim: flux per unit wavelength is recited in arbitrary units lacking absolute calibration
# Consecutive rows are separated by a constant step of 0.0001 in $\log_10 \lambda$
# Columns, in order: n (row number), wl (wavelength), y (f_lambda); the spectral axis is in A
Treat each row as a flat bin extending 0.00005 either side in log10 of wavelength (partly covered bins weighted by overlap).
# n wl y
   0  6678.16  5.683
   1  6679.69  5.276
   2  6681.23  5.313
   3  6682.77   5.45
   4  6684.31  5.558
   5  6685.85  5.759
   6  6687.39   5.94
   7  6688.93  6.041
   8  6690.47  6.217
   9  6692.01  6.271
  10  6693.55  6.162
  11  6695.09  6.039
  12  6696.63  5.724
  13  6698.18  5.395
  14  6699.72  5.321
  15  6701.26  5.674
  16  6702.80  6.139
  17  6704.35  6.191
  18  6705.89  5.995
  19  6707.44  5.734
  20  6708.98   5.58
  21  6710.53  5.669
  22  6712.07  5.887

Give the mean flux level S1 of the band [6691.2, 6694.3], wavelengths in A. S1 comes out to 6.22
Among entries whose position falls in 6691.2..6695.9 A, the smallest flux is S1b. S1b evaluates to 6.039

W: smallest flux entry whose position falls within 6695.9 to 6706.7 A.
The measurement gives 5.321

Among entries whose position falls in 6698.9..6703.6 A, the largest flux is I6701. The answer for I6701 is 6.139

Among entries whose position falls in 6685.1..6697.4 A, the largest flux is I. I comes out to 6.271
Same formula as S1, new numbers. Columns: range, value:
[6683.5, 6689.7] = 5.82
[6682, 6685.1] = 5.5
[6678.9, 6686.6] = 5.47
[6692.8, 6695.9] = 6.1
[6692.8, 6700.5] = 5.73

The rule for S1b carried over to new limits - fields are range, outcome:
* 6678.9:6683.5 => 5.276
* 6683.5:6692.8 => 5.558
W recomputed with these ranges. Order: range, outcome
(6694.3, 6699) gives 5.395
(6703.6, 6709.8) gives 5.58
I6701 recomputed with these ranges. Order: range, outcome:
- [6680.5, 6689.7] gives 6.041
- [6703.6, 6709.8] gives 6.191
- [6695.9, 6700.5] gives 5.724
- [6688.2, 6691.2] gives 6.217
